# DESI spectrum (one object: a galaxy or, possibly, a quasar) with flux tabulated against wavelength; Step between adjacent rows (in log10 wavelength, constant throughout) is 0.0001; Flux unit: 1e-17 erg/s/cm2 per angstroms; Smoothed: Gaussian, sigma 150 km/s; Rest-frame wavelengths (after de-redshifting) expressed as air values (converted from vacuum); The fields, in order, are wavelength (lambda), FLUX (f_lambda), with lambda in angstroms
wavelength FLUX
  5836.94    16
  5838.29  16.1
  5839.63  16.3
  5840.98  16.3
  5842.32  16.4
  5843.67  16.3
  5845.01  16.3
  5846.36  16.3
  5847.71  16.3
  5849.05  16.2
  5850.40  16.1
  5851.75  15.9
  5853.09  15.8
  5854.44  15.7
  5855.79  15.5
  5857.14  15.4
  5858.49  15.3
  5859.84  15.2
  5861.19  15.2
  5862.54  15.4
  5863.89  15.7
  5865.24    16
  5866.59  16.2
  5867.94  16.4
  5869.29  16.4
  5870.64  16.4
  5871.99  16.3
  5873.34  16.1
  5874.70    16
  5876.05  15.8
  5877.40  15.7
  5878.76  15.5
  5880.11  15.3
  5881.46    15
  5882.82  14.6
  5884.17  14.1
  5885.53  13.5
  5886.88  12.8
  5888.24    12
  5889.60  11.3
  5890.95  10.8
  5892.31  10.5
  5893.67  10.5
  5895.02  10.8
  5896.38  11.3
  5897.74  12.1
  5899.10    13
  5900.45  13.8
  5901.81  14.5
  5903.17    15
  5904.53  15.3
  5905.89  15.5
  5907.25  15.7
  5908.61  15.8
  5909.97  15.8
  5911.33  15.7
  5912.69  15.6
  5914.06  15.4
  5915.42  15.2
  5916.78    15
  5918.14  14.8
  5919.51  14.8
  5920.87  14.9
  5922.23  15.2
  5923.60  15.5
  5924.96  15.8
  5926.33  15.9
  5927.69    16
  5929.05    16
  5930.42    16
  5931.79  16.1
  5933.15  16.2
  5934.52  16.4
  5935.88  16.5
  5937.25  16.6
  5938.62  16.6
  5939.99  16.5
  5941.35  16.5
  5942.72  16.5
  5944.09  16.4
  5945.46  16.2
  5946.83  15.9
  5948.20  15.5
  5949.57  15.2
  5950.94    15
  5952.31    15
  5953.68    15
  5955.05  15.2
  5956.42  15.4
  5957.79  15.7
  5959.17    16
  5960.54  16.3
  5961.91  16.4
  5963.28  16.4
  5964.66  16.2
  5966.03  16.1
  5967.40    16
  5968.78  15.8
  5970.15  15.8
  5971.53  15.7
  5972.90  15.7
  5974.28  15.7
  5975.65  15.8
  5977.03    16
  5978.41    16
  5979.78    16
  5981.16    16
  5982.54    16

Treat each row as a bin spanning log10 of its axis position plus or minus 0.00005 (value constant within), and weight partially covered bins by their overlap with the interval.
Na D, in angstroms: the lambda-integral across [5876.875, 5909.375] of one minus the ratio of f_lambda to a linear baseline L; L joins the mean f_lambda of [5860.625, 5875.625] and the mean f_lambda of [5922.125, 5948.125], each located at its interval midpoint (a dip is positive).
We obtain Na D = 5.2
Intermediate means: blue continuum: 16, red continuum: 16.2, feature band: 13.5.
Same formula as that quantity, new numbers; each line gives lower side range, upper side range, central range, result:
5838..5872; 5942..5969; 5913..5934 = 0.44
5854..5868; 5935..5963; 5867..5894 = 2.33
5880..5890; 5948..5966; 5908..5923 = -0.89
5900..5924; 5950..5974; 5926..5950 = -1.09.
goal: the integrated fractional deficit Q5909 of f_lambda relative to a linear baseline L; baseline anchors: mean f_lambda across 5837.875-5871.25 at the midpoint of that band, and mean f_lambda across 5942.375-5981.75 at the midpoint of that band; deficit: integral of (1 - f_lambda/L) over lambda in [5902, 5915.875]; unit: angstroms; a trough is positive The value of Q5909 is 0.37 angstroms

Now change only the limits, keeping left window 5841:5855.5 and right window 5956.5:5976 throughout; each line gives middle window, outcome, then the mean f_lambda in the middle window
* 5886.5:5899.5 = 3.7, 11.4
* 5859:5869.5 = 0.2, 15.8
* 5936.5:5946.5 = -0.3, 16.4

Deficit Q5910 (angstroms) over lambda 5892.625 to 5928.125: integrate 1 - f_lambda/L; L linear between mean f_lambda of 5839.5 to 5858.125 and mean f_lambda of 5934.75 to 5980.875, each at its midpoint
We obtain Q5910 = 3.2 angstroms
